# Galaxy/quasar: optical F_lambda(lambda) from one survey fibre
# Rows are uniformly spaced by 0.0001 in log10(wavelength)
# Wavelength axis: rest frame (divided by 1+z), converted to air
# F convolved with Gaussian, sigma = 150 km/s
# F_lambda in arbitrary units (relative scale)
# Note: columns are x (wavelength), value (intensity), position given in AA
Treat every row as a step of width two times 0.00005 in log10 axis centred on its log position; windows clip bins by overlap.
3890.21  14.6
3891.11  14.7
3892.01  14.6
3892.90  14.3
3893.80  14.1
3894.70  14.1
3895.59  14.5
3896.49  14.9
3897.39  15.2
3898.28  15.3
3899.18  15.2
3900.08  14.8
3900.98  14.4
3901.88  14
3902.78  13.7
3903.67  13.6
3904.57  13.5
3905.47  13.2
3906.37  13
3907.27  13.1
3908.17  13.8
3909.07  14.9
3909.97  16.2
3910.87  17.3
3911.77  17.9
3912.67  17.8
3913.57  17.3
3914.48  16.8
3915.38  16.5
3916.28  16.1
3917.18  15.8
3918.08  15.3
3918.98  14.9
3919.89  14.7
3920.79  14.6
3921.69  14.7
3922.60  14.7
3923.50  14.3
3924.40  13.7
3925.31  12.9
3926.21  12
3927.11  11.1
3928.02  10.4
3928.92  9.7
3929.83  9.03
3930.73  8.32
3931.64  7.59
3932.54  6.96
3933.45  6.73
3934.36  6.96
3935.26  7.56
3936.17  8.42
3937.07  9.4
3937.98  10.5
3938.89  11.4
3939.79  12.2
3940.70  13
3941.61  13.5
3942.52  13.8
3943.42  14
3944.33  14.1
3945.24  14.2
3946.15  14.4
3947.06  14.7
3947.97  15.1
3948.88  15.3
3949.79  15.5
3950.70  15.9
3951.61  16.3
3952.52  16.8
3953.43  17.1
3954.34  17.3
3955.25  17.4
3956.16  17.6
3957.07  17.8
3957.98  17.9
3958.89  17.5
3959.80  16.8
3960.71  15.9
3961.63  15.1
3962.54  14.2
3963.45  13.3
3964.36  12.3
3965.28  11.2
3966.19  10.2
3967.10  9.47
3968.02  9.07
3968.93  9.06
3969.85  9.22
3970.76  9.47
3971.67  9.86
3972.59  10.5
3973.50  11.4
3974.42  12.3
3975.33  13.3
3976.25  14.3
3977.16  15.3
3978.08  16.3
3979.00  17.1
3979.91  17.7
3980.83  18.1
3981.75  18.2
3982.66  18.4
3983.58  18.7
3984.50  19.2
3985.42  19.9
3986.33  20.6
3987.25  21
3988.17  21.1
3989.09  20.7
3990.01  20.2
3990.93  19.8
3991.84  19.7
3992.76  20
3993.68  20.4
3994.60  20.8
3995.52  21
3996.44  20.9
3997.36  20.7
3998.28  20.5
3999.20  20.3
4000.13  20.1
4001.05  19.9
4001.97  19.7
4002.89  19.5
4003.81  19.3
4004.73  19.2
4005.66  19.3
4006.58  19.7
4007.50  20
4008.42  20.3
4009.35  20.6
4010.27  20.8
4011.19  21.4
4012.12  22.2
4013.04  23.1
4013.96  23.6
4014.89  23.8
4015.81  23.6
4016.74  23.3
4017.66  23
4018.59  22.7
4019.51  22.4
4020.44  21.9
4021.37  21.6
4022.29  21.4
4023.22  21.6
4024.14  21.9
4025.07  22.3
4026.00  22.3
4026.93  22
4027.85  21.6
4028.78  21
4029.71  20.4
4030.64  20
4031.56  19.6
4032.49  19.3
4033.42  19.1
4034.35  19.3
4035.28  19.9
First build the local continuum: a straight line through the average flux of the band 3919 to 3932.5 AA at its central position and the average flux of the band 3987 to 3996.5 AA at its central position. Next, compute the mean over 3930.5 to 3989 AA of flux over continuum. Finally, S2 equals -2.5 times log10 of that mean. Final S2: 0.17 mag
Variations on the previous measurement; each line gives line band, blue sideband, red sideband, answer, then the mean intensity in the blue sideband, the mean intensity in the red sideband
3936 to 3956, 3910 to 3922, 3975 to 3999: 0.218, 16.2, 19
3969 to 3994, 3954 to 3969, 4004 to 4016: 0.047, 14.4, 21.3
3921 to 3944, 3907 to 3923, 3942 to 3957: 0.388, 15.7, 15.6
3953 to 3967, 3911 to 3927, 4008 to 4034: 0.164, 15.2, 21.7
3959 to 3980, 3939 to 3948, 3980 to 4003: 0.317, 13.7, 19.9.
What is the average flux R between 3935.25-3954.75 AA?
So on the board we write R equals 13.8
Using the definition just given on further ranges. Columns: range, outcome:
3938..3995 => 15.5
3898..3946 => 13.1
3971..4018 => 19.2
